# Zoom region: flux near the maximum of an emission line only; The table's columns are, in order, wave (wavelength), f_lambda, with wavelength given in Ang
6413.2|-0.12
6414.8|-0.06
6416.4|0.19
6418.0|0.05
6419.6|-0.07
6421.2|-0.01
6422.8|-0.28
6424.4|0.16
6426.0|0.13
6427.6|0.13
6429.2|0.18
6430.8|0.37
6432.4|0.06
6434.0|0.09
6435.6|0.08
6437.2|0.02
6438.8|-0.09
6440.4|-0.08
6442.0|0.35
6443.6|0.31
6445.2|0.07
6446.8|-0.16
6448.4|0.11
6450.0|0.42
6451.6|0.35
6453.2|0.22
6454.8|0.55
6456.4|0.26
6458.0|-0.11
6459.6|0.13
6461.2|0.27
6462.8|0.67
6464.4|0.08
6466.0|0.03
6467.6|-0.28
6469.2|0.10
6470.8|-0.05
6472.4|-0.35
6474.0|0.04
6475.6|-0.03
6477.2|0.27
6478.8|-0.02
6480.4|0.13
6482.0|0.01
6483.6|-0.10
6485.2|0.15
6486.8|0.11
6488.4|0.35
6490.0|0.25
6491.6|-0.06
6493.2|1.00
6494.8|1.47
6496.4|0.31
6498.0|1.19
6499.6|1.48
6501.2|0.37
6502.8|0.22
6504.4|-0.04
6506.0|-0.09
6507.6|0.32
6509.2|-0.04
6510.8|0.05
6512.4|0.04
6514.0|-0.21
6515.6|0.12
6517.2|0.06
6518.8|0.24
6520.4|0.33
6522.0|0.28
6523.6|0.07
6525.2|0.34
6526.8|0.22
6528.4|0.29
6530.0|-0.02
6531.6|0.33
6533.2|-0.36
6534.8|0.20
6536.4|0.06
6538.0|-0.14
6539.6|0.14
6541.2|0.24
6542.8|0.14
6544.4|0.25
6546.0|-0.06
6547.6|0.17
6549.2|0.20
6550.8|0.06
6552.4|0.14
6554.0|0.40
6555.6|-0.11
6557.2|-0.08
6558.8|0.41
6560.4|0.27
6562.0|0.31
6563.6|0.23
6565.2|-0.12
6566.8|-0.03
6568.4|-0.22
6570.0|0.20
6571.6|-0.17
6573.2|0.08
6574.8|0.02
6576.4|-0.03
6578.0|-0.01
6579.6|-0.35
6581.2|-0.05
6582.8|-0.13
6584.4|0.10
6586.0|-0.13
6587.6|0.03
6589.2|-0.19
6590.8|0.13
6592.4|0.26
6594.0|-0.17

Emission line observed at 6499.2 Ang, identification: [O II]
